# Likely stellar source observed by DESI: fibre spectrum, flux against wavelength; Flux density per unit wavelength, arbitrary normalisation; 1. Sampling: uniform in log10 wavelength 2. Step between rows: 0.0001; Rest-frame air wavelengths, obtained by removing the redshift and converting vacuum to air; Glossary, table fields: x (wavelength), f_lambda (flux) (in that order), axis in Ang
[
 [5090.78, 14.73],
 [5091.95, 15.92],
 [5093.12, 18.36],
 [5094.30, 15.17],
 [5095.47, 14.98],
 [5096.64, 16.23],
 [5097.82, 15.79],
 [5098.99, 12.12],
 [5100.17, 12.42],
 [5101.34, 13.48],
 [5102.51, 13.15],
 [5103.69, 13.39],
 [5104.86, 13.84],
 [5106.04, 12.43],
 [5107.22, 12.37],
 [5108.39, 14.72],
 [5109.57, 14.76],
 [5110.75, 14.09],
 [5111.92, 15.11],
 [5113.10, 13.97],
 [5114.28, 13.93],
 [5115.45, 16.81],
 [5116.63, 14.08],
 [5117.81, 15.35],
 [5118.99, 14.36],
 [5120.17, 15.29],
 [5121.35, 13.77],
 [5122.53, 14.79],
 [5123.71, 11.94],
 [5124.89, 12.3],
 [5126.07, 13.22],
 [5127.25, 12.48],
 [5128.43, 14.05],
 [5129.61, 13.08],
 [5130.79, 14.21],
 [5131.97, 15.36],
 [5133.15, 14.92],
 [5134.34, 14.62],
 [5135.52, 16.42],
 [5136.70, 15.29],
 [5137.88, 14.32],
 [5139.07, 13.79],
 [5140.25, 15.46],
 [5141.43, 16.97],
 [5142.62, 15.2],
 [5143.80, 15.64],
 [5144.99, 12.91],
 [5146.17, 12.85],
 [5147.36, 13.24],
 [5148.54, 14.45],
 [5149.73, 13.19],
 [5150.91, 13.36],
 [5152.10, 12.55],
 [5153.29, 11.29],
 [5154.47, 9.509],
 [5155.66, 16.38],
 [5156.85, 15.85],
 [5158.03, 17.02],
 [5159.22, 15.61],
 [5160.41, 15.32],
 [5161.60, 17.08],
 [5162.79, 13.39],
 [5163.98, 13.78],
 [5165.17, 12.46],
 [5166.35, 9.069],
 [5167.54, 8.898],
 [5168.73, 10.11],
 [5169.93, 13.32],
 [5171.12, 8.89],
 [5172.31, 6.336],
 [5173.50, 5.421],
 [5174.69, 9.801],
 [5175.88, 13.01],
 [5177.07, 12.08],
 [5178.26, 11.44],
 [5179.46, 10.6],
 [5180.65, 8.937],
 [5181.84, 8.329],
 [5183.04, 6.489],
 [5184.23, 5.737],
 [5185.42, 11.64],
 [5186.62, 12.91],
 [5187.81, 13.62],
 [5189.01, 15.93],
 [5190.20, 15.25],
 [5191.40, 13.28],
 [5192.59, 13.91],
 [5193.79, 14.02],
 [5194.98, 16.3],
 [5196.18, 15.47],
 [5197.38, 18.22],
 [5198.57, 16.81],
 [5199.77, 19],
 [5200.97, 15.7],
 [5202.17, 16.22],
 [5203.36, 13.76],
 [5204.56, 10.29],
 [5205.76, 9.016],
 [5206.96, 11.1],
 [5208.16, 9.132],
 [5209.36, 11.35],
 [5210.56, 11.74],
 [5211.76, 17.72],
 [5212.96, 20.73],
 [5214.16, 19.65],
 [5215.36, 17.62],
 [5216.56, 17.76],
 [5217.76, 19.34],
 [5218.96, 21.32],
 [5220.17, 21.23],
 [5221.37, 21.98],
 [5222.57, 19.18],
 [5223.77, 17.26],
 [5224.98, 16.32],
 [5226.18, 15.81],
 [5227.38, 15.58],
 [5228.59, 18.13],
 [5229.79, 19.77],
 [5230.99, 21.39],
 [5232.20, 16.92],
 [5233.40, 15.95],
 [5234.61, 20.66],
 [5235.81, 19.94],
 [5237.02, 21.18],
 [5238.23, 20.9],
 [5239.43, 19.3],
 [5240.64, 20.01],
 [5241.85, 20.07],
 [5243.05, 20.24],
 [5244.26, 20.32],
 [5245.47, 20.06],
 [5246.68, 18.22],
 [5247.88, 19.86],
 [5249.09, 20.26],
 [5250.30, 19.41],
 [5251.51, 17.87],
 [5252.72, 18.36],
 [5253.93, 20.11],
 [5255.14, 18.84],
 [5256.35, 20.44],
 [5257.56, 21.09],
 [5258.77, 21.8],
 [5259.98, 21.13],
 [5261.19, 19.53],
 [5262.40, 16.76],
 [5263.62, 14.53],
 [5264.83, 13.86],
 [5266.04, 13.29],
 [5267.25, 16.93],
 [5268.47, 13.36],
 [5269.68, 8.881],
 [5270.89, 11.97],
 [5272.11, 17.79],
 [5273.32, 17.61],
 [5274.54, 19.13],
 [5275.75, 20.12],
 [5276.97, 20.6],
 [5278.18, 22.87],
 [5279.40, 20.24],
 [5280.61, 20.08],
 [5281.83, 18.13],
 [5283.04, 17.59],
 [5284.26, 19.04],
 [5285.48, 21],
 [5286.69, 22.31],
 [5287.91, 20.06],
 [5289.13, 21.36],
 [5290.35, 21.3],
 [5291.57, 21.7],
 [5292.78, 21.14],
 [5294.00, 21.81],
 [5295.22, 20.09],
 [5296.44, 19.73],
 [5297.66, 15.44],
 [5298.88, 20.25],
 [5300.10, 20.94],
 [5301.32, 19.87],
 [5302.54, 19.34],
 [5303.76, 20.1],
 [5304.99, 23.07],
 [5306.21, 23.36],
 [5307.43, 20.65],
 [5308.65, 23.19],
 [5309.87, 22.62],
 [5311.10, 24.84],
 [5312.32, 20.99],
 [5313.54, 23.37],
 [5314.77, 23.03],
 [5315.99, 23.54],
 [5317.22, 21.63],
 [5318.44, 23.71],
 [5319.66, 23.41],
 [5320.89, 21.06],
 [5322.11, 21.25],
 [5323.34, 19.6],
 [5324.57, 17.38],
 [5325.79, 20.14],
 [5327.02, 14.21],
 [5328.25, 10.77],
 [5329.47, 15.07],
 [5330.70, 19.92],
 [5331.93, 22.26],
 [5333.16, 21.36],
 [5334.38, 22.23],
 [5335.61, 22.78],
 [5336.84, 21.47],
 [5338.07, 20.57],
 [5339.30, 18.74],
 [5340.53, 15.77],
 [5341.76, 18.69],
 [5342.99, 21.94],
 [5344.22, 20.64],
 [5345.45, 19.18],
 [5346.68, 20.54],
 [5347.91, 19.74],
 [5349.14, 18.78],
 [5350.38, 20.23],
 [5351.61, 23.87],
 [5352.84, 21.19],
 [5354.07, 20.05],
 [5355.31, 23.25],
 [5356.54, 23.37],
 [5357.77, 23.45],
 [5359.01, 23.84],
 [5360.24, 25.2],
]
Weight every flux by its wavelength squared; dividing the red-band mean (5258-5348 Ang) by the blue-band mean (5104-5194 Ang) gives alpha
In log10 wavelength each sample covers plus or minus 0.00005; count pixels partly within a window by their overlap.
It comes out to 1.59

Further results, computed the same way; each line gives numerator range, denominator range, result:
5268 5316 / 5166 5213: 1.71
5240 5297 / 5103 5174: 1.47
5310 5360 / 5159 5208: 1.78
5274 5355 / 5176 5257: 1.30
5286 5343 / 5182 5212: 1.62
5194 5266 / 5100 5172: 1.34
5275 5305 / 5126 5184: 1.67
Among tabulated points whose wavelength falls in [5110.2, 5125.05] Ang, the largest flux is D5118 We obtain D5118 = 16.81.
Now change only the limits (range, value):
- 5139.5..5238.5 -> 21.98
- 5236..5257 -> 21.18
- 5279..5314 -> 24.84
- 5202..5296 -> 22.87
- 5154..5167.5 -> 17.08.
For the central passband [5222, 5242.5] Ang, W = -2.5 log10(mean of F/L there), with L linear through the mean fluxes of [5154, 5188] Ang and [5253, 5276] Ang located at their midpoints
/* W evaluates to -0.225 mag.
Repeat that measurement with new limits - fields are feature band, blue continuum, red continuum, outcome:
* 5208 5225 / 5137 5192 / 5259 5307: -0.16 mag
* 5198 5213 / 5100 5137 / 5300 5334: 0.23 mag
